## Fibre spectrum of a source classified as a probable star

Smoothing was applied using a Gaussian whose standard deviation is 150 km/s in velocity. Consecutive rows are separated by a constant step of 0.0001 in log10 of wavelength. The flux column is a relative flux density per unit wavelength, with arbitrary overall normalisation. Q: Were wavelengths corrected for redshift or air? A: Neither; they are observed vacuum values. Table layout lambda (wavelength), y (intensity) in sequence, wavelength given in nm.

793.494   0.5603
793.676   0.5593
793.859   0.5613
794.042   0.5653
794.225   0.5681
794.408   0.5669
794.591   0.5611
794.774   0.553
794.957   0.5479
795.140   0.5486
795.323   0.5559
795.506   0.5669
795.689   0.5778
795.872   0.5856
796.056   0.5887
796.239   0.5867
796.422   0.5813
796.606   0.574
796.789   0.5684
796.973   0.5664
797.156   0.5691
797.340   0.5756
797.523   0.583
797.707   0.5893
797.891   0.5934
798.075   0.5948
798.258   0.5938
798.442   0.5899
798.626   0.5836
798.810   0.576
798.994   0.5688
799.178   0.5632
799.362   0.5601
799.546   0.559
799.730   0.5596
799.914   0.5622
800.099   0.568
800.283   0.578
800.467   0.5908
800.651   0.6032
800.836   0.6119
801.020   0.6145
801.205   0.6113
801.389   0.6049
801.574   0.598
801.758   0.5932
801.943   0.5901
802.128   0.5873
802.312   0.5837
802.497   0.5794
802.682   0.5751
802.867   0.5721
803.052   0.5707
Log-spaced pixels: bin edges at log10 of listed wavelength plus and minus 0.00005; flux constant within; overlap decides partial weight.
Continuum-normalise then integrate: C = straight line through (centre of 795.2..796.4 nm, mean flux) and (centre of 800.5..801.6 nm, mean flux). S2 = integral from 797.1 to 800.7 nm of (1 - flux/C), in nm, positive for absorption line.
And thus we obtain 0.10 nm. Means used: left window 0.577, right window 0.607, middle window 0.578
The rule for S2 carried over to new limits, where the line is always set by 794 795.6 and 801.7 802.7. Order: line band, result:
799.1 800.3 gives 0.027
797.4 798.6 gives -0.041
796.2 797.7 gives -0.024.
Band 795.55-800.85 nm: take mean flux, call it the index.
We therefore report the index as 0.579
